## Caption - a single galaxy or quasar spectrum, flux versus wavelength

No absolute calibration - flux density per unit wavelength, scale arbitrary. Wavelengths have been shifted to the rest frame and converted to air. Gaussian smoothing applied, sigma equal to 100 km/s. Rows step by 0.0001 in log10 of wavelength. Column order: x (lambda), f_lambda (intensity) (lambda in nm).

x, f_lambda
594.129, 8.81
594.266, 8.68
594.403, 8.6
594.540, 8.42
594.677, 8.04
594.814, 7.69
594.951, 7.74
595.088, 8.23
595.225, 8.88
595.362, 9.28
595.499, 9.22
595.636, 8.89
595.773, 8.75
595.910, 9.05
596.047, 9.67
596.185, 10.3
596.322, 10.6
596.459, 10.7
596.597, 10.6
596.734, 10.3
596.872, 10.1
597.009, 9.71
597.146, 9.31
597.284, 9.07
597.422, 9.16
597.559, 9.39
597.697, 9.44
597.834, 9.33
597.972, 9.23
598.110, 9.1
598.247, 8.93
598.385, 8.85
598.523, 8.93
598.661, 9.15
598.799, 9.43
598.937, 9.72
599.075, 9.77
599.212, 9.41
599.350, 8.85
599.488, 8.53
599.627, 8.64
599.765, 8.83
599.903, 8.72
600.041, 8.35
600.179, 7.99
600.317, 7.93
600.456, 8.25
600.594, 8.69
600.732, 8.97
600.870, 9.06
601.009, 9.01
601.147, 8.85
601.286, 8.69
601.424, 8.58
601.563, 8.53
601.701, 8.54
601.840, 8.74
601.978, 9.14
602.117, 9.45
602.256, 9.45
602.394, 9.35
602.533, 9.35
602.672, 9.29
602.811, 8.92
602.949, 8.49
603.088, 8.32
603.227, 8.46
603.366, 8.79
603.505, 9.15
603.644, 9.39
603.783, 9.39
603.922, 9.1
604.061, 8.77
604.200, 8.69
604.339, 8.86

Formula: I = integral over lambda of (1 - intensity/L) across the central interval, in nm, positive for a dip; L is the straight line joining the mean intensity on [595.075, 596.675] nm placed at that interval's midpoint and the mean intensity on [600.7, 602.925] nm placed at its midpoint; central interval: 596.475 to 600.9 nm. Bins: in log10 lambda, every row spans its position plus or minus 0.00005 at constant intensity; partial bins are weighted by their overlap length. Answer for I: 0.08 nm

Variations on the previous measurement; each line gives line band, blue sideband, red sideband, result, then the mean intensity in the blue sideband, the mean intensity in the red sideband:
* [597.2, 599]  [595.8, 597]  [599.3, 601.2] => 0.04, 10.1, 8.61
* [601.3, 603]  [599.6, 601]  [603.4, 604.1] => -0.02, 8.56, 9.16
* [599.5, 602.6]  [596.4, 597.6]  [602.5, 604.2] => 0.16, 9.82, 8.93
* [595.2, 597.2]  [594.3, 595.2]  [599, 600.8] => -0.33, 8.17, 8.69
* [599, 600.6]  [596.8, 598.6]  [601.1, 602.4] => 0.07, 9.27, 8.91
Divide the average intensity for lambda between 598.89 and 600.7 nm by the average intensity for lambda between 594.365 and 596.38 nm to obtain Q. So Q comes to 0.98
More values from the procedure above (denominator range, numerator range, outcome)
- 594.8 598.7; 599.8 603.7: 0.94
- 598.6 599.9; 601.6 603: 0.99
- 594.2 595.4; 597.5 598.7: 1.09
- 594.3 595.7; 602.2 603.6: 1.05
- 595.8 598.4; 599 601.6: 0.91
